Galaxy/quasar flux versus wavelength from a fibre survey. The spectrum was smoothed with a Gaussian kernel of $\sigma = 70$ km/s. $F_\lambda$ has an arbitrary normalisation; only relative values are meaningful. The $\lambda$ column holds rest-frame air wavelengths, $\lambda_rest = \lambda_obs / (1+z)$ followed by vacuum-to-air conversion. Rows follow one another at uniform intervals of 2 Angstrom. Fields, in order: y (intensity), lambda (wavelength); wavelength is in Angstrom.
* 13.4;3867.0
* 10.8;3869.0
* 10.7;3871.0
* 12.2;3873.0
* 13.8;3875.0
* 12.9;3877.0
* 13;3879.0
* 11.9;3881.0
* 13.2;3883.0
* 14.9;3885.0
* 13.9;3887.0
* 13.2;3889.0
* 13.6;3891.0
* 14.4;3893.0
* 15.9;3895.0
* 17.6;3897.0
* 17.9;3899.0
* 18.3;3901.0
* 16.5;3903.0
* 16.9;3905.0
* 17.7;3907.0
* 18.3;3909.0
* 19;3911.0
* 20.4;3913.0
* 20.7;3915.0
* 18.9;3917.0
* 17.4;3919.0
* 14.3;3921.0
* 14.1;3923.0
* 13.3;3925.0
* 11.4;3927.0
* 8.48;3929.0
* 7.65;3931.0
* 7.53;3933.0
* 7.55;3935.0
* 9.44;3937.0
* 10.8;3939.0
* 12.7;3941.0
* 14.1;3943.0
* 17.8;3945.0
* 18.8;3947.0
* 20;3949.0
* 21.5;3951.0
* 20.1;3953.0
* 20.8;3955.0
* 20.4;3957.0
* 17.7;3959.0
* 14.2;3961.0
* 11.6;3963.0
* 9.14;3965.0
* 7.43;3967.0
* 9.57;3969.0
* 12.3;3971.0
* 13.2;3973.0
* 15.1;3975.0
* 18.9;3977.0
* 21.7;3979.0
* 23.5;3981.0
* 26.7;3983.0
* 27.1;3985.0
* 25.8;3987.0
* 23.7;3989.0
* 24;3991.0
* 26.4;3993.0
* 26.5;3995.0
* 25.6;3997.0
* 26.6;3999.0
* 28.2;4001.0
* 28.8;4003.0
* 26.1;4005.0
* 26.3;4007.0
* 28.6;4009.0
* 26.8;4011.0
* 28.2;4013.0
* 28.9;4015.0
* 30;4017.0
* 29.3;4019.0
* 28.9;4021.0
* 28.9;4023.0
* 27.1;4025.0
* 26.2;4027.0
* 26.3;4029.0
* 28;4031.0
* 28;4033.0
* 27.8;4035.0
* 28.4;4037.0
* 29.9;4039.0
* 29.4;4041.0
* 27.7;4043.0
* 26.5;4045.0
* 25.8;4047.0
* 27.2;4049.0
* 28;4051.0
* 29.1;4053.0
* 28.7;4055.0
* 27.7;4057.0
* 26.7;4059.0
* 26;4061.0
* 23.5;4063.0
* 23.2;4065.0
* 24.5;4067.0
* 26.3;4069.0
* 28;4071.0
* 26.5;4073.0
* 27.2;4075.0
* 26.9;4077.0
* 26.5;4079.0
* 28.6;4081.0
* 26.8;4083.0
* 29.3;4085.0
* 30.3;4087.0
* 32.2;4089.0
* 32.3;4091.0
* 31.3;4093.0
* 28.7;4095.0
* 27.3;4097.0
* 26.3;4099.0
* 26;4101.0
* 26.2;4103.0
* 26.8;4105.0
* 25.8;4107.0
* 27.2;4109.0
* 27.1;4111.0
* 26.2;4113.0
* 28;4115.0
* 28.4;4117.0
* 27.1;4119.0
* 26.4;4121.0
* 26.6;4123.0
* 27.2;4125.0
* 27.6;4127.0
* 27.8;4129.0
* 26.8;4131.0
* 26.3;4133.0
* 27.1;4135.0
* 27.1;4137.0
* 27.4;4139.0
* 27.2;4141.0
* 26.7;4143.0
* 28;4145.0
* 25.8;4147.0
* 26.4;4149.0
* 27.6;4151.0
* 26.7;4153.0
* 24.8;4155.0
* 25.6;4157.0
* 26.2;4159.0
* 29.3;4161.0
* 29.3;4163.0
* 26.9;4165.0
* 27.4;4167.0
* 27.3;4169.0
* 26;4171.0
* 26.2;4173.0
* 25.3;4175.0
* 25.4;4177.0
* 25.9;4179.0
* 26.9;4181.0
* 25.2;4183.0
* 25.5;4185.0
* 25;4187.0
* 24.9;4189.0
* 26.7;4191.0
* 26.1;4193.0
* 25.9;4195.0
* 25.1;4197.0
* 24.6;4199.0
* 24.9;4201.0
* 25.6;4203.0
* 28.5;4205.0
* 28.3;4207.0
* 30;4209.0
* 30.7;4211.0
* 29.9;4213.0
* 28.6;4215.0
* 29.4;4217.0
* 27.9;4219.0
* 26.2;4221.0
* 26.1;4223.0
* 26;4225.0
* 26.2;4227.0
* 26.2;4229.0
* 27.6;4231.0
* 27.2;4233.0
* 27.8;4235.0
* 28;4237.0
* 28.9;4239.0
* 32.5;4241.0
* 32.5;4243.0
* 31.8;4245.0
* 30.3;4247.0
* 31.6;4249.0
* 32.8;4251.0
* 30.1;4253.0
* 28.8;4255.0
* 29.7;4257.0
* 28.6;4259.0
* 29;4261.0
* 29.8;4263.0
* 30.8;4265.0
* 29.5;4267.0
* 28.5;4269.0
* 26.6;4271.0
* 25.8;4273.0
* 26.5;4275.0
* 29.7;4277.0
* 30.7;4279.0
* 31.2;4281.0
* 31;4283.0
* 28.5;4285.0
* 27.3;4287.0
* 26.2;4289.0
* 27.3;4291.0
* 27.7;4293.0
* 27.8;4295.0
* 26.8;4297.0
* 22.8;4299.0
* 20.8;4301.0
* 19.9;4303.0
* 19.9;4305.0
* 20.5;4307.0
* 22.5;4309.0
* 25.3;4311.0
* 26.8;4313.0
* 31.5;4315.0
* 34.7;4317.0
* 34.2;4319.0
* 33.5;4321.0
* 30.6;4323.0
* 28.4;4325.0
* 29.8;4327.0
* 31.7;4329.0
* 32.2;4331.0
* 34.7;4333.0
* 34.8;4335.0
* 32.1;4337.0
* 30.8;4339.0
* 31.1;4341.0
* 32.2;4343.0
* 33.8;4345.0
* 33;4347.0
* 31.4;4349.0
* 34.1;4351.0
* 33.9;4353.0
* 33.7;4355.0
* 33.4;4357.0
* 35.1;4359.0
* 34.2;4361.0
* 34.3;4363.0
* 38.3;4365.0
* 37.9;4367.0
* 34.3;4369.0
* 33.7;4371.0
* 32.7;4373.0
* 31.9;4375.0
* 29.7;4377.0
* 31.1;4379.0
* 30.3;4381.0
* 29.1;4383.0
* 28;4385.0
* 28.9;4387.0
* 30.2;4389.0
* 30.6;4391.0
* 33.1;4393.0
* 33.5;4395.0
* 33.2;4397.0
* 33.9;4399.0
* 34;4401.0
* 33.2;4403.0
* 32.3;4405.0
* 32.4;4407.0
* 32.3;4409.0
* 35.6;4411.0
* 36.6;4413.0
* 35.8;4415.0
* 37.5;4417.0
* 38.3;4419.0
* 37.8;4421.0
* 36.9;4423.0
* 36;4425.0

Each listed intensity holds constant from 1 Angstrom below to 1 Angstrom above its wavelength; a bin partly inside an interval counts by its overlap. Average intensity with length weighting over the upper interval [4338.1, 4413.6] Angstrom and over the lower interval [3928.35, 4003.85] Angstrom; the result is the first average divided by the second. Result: 1.8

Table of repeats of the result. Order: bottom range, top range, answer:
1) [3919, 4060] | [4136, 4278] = 1.28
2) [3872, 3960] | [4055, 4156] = 1.78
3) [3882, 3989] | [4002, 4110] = 1.73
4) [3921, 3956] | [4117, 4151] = 1.94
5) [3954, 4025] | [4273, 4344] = 1.27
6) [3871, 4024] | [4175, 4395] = 1.59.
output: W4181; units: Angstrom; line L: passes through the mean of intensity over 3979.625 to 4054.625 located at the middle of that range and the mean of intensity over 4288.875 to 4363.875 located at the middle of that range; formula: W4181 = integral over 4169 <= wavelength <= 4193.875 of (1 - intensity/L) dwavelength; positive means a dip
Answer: 2.5 Angstrom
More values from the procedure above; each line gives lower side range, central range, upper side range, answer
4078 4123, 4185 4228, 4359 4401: 4.0 Angstrom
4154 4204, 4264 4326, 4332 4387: 5.9 Angstrom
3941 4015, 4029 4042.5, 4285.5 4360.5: -3.6 Angstrom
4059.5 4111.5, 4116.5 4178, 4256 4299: 1.7 Angstrom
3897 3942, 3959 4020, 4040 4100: -3.8 Angstrom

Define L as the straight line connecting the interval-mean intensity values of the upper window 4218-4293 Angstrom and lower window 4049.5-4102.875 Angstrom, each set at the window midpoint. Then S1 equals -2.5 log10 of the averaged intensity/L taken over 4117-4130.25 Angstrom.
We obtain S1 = 0.03 mag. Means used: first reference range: 27.6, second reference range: 28.8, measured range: 27.2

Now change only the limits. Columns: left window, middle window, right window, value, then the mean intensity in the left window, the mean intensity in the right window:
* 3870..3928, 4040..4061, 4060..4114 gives -0.108 mag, 15.4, 27.3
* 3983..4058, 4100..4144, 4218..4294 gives 0.042 mag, 27.5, 28.8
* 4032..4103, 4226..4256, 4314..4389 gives 0.042 mag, 27.7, 32.5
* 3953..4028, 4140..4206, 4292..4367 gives 0.018 mag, 22.7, 30.3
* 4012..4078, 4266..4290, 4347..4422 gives 0.111 mag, 27.4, 33.4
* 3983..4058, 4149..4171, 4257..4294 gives 0.042 mag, 27.5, 28.6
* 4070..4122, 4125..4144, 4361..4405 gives 0.052 mag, 27.8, 32.5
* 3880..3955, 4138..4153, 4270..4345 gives -0.173 mag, 15.2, 28.6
